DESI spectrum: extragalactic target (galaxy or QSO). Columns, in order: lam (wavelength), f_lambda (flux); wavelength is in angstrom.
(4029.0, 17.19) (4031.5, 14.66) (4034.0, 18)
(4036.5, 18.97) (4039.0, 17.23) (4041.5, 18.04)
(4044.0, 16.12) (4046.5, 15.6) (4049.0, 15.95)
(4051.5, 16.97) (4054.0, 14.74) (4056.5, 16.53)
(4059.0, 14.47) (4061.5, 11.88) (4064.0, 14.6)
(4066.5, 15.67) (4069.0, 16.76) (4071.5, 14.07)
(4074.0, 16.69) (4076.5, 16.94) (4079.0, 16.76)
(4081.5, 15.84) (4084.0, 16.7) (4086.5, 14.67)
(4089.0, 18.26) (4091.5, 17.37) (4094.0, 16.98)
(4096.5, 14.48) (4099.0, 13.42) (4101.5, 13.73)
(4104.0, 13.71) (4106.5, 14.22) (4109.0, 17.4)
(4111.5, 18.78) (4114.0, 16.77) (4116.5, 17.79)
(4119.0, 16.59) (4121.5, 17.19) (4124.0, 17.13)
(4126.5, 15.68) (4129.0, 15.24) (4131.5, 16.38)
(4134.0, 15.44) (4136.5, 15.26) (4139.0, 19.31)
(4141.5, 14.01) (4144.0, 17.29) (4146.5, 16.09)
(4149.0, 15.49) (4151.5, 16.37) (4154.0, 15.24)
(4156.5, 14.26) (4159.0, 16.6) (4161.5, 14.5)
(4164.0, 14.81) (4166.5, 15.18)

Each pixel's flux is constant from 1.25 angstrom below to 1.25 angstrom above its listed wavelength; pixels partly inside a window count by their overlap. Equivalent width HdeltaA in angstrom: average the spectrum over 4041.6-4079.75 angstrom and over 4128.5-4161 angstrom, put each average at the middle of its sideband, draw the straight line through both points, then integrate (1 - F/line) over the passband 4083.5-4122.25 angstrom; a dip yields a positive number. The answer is -0.8 angstrom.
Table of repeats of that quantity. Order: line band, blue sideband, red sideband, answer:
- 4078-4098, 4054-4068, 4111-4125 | -0.5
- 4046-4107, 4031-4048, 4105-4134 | 4.8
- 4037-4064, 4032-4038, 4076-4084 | 2.6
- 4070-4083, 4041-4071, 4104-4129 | -0.2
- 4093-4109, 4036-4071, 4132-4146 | 1.5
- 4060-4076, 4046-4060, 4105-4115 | 1.0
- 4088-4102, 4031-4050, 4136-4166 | 0.5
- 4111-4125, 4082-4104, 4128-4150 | -1.3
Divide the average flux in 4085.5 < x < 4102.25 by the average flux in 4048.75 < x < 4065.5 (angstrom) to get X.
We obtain 1.04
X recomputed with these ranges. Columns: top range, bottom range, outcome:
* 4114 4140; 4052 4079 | 1.08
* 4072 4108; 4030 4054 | 0.94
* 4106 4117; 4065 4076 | 1.08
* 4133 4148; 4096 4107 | 1.17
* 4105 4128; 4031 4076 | 1.05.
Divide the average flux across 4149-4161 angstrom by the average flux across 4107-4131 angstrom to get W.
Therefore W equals 0.92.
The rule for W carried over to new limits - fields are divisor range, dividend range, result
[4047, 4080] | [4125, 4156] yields 1.03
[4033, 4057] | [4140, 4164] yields 0.92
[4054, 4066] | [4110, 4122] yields 1.20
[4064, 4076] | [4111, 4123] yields 1.10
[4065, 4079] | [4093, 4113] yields 0.95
